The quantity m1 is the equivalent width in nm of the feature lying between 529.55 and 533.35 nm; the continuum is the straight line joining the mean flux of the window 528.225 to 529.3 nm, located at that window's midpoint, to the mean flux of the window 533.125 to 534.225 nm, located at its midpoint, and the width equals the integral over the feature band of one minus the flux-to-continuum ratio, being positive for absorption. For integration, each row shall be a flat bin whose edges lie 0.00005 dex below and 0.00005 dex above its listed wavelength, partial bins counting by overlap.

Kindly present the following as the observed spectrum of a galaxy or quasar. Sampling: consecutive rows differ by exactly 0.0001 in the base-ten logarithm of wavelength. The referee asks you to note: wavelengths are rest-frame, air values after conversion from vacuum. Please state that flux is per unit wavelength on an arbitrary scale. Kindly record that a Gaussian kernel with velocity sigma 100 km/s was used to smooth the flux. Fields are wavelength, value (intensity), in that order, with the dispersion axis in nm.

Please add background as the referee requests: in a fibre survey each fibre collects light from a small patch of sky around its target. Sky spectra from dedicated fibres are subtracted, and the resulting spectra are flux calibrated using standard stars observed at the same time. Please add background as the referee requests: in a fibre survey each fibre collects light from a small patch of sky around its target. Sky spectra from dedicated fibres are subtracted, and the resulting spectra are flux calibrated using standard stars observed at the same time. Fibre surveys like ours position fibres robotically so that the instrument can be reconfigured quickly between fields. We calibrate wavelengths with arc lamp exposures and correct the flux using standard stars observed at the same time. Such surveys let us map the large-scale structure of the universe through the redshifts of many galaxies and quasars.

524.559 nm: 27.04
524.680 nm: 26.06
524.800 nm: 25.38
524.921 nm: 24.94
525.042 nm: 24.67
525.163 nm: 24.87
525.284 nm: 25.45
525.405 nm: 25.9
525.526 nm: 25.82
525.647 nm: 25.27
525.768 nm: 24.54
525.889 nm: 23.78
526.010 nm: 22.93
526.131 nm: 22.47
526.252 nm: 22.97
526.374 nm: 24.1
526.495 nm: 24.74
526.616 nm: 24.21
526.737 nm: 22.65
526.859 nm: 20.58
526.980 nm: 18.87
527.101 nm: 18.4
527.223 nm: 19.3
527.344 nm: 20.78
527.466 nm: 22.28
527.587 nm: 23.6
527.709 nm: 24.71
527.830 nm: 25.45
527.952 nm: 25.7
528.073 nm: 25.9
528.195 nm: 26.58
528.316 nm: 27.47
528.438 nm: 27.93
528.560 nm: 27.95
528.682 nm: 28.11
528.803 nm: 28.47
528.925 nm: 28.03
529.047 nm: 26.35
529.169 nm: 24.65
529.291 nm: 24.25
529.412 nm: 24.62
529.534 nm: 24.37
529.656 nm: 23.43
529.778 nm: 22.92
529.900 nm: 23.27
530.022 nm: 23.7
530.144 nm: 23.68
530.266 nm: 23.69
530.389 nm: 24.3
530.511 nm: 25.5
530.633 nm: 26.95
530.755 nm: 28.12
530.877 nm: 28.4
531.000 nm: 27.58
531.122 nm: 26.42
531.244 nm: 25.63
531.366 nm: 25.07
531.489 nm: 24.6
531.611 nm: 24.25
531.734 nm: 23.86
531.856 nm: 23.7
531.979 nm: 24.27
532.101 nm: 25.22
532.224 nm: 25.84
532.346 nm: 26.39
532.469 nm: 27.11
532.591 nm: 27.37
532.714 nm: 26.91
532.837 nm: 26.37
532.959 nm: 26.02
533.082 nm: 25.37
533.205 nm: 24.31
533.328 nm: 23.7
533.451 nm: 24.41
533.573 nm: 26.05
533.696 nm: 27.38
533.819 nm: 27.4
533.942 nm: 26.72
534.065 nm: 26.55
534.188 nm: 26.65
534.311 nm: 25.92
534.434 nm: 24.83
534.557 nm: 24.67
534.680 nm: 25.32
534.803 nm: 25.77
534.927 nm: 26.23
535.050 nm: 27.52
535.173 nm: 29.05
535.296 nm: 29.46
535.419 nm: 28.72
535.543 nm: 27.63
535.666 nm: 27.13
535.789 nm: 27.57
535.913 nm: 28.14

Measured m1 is 0.165 nm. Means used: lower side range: 27.1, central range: 25.3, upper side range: 25.9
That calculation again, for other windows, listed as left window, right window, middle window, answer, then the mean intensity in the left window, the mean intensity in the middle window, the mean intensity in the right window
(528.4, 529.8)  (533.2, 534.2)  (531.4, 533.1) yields 0.03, 26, 25.5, 26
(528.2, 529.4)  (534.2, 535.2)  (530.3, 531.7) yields 0.03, 26.9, 26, 26.1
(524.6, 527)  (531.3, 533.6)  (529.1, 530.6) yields 0.04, 24.1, 24.1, 25.3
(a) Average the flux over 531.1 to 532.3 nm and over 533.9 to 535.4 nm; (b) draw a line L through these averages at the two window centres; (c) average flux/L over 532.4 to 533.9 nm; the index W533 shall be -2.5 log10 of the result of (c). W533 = -0.01 mag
